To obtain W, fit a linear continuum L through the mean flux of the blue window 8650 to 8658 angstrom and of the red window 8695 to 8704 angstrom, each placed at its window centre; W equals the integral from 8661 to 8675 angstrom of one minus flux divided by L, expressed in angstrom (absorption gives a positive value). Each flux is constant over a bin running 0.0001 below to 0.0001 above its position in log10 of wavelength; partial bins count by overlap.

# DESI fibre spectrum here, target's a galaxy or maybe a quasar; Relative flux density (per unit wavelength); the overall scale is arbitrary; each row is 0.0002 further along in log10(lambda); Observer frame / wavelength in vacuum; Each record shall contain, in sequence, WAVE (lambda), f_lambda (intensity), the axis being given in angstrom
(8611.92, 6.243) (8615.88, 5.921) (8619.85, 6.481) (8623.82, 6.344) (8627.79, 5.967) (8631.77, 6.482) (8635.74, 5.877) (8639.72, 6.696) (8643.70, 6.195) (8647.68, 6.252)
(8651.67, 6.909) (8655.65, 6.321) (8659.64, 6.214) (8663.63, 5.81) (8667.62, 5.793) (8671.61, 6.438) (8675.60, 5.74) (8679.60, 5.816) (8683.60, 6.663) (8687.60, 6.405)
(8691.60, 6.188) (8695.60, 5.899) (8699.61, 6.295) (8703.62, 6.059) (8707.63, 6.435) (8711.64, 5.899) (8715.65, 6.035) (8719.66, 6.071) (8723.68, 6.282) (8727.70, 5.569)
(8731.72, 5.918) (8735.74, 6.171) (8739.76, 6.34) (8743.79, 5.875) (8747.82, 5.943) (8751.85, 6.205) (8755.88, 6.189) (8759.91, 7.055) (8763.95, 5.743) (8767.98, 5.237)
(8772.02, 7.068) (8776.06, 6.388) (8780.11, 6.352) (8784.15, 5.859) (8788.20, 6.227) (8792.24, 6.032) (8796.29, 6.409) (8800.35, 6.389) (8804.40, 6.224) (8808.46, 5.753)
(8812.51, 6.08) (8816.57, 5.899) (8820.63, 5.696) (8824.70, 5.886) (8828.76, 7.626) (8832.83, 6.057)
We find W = 0.97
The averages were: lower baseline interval 6.59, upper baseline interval 6.11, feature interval 6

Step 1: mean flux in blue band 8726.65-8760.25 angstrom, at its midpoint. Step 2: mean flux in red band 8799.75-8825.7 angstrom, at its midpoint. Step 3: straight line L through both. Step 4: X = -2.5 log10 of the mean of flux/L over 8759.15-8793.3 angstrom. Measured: -0.03 mag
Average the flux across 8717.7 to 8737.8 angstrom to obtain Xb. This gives 6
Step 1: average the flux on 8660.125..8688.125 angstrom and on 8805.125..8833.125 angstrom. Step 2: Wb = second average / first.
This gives 1.0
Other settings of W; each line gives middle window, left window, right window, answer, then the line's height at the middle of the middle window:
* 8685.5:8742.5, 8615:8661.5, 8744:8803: 1.3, 6.26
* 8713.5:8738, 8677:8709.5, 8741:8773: 0.6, 6.17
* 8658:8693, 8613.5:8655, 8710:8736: 0.2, 6.16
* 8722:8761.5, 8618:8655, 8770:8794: 1.2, 6.33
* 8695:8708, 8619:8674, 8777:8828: 0.1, 6.21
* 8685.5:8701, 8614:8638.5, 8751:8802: 0.1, 6.22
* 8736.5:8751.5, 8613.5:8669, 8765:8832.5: 0.3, 6.2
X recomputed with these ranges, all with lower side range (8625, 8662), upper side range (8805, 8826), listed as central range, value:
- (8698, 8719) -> 0.003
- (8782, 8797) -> -0.029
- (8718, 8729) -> 0.022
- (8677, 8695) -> -0.002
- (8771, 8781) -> -0.103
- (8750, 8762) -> -0.078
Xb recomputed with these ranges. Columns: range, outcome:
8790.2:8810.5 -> 6.16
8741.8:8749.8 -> 5.91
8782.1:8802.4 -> 6.18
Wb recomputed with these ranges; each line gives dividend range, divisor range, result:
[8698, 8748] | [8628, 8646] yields 0.97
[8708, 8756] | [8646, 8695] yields 0.98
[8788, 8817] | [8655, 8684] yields 1.01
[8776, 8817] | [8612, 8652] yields 0.98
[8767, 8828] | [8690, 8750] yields 1.01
